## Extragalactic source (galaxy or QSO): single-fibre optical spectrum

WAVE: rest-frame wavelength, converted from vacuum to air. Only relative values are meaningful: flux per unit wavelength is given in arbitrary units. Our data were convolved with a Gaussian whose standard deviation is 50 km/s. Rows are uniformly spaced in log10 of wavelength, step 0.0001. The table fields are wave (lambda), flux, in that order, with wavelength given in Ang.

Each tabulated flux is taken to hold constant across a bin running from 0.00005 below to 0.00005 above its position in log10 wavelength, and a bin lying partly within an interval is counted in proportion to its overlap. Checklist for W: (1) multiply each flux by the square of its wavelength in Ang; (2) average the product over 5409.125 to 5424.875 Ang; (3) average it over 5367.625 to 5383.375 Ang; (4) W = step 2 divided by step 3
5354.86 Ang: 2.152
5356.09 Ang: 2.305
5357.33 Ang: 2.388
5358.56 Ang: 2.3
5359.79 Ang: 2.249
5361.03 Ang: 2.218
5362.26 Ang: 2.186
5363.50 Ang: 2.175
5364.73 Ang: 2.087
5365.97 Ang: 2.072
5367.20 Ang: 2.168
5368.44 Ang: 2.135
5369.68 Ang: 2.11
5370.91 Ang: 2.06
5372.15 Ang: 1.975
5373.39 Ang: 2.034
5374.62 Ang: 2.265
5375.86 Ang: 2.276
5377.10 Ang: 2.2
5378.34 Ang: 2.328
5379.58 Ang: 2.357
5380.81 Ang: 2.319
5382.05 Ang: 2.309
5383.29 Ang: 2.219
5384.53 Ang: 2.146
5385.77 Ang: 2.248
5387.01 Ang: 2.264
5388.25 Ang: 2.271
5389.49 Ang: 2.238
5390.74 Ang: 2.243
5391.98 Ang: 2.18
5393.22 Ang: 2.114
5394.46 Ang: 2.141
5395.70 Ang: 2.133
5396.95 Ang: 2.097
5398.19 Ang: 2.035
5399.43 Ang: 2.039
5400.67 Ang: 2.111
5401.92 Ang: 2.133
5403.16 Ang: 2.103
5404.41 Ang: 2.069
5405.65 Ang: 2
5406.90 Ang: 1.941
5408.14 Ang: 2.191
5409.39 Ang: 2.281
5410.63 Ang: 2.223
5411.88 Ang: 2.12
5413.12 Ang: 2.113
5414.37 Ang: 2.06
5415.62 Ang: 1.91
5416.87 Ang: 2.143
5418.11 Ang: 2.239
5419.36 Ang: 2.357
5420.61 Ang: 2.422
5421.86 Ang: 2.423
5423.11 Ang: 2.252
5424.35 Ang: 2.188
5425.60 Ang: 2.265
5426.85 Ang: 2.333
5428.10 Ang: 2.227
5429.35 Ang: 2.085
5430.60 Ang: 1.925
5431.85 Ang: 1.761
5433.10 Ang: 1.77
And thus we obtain 1.02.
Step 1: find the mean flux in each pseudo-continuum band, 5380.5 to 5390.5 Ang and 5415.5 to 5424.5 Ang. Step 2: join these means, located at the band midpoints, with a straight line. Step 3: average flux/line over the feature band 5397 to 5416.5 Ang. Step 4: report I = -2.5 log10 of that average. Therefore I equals 0.08 mag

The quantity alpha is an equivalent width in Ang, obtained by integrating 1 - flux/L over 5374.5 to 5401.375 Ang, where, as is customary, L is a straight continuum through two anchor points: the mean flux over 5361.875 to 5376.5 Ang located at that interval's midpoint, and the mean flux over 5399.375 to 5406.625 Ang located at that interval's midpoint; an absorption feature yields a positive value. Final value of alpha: -1.39 Ang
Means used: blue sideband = 2.13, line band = 2.2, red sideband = 2.07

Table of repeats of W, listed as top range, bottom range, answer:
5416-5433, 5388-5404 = 1.03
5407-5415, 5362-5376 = 1.03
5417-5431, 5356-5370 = 1.05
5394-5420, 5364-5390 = 0.97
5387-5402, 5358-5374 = 1.02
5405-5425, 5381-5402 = 1.01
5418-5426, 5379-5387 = 1.03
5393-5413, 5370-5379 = 0.99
